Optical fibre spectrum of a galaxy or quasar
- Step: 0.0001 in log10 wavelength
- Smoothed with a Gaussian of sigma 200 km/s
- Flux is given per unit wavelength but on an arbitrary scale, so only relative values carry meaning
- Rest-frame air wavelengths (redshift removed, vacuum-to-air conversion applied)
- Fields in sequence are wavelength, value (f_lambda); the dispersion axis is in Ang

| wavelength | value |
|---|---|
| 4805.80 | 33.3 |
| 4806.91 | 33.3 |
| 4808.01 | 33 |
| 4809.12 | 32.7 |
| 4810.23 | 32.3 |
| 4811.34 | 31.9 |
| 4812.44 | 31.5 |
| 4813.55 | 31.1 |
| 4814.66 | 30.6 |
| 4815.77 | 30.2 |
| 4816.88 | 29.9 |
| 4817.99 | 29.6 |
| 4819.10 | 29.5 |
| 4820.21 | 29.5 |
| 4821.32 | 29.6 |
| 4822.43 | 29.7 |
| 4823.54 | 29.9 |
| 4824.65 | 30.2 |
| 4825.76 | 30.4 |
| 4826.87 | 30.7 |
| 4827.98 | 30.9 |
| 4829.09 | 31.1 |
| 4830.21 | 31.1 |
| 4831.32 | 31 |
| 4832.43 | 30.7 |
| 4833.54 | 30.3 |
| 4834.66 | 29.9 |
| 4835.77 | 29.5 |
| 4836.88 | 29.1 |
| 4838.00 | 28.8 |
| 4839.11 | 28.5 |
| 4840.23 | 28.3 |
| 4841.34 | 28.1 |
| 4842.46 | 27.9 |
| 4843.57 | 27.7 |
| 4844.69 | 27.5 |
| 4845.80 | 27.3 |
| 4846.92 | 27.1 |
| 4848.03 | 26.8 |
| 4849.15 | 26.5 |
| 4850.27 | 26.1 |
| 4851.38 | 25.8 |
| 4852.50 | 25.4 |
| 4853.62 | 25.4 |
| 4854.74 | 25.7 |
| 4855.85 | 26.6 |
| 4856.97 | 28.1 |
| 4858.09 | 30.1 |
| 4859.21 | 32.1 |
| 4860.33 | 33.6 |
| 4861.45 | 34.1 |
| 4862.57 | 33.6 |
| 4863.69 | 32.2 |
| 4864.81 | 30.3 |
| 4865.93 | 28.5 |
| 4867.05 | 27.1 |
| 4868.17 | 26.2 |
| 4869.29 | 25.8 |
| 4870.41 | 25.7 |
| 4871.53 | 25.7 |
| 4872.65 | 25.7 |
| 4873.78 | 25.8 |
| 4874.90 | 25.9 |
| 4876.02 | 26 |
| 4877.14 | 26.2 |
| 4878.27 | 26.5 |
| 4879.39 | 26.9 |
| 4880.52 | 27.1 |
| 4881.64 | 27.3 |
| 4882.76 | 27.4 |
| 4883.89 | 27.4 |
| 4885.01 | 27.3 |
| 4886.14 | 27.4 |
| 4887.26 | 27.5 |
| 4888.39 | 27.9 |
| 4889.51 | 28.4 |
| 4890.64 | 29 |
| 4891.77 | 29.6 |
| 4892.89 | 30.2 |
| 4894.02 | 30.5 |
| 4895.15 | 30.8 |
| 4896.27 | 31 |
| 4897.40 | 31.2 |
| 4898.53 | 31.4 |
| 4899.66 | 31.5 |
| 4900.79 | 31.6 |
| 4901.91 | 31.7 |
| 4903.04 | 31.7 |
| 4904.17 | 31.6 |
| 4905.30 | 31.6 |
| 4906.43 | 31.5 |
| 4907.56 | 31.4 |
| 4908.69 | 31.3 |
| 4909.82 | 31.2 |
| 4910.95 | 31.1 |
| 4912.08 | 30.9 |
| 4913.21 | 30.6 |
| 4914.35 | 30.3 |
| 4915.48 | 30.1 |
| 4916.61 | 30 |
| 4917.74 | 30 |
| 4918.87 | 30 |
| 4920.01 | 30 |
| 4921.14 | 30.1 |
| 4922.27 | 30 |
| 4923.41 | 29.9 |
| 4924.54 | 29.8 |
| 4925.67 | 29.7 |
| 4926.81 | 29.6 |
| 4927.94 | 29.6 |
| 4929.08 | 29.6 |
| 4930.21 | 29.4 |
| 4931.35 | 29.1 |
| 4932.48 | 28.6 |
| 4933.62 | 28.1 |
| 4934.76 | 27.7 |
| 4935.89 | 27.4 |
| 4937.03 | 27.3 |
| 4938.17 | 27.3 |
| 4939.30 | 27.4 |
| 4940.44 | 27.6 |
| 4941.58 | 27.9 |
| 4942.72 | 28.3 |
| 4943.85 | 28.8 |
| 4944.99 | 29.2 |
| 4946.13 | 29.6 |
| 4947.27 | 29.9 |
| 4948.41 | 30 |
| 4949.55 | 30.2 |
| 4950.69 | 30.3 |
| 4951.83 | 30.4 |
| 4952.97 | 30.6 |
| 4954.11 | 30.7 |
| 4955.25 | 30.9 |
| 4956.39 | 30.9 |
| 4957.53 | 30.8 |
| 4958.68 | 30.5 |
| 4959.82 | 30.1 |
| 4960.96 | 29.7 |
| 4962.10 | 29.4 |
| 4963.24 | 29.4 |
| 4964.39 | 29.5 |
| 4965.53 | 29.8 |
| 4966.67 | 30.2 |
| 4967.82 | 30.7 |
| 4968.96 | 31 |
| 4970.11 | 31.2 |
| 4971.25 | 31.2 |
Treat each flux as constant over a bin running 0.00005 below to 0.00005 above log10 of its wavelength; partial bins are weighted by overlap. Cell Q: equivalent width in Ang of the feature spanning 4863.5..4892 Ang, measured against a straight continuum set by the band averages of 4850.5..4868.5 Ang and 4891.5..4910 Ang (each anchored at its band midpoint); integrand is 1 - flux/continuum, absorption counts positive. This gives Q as 2.6 Ang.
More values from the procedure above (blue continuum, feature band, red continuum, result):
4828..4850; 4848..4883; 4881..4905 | 1.8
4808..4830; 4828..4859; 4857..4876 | 1.5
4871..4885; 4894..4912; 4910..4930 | -1.7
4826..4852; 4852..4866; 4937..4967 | -0.4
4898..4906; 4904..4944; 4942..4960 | 1.7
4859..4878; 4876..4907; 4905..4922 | 0.3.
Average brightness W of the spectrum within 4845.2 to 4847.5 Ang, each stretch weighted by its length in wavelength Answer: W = 27.3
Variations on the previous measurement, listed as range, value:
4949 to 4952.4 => 30.3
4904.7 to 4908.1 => 31.5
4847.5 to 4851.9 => 26.3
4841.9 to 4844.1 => 27.8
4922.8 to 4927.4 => 29.8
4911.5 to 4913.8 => 30.7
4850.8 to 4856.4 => 25.8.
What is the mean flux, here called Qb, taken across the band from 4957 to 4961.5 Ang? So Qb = 30.2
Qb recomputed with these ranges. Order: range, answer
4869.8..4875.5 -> 25.8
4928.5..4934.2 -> 28.9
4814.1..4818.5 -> 30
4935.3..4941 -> 27.4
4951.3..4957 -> 30.7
